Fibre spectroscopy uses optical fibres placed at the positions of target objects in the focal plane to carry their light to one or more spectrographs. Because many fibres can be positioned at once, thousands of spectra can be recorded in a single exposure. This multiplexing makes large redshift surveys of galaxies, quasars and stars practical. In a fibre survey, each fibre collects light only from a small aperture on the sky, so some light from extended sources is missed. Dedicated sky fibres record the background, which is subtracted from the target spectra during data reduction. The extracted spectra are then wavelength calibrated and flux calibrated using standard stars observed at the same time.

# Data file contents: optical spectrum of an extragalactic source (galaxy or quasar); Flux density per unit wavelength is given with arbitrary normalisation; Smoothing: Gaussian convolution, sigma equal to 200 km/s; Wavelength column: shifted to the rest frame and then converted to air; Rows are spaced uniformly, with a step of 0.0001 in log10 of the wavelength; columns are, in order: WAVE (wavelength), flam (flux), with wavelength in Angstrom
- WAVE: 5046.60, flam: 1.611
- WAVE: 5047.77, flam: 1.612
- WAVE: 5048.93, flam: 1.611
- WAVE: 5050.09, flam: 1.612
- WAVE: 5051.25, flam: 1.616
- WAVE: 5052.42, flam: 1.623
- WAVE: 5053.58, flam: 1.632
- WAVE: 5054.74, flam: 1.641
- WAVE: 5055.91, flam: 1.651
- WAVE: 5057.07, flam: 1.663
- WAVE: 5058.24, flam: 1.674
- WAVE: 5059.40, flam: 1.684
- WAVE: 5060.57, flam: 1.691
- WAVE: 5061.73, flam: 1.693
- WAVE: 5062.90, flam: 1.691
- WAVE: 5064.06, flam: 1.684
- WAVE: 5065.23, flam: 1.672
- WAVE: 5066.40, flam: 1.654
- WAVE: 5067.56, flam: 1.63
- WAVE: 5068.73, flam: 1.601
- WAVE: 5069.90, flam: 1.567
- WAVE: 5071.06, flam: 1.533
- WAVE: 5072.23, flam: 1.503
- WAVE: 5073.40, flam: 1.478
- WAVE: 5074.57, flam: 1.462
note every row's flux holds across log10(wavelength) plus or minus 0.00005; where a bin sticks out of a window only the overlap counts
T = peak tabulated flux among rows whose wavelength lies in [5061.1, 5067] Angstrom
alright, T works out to 1.693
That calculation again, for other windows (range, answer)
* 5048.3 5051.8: 1.616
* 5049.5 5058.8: 1.674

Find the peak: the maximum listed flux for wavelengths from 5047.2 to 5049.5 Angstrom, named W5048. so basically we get 1.612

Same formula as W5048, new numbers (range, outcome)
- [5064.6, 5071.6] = 1.672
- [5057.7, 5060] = 1.684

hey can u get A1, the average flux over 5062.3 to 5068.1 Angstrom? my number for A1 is 1.67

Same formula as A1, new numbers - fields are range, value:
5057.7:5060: 1.68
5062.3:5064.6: 1.69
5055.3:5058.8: 1.66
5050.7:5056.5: 1.63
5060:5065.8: 1.69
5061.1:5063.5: 1.7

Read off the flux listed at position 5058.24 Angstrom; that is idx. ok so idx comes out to 1.674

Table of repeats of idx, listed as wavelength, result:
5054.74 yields 1.641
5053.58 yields 1.632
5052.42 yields 1.623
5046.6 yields 1.611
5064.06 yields 1.684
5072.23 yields 1.503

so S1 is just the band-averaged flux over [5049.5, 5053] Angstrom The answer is 1.62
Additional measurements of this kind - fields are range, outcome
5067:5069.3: 1.61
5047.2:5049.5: 1.61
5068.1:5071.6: 1.57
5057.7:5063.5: 1.69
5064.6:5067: 1.66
